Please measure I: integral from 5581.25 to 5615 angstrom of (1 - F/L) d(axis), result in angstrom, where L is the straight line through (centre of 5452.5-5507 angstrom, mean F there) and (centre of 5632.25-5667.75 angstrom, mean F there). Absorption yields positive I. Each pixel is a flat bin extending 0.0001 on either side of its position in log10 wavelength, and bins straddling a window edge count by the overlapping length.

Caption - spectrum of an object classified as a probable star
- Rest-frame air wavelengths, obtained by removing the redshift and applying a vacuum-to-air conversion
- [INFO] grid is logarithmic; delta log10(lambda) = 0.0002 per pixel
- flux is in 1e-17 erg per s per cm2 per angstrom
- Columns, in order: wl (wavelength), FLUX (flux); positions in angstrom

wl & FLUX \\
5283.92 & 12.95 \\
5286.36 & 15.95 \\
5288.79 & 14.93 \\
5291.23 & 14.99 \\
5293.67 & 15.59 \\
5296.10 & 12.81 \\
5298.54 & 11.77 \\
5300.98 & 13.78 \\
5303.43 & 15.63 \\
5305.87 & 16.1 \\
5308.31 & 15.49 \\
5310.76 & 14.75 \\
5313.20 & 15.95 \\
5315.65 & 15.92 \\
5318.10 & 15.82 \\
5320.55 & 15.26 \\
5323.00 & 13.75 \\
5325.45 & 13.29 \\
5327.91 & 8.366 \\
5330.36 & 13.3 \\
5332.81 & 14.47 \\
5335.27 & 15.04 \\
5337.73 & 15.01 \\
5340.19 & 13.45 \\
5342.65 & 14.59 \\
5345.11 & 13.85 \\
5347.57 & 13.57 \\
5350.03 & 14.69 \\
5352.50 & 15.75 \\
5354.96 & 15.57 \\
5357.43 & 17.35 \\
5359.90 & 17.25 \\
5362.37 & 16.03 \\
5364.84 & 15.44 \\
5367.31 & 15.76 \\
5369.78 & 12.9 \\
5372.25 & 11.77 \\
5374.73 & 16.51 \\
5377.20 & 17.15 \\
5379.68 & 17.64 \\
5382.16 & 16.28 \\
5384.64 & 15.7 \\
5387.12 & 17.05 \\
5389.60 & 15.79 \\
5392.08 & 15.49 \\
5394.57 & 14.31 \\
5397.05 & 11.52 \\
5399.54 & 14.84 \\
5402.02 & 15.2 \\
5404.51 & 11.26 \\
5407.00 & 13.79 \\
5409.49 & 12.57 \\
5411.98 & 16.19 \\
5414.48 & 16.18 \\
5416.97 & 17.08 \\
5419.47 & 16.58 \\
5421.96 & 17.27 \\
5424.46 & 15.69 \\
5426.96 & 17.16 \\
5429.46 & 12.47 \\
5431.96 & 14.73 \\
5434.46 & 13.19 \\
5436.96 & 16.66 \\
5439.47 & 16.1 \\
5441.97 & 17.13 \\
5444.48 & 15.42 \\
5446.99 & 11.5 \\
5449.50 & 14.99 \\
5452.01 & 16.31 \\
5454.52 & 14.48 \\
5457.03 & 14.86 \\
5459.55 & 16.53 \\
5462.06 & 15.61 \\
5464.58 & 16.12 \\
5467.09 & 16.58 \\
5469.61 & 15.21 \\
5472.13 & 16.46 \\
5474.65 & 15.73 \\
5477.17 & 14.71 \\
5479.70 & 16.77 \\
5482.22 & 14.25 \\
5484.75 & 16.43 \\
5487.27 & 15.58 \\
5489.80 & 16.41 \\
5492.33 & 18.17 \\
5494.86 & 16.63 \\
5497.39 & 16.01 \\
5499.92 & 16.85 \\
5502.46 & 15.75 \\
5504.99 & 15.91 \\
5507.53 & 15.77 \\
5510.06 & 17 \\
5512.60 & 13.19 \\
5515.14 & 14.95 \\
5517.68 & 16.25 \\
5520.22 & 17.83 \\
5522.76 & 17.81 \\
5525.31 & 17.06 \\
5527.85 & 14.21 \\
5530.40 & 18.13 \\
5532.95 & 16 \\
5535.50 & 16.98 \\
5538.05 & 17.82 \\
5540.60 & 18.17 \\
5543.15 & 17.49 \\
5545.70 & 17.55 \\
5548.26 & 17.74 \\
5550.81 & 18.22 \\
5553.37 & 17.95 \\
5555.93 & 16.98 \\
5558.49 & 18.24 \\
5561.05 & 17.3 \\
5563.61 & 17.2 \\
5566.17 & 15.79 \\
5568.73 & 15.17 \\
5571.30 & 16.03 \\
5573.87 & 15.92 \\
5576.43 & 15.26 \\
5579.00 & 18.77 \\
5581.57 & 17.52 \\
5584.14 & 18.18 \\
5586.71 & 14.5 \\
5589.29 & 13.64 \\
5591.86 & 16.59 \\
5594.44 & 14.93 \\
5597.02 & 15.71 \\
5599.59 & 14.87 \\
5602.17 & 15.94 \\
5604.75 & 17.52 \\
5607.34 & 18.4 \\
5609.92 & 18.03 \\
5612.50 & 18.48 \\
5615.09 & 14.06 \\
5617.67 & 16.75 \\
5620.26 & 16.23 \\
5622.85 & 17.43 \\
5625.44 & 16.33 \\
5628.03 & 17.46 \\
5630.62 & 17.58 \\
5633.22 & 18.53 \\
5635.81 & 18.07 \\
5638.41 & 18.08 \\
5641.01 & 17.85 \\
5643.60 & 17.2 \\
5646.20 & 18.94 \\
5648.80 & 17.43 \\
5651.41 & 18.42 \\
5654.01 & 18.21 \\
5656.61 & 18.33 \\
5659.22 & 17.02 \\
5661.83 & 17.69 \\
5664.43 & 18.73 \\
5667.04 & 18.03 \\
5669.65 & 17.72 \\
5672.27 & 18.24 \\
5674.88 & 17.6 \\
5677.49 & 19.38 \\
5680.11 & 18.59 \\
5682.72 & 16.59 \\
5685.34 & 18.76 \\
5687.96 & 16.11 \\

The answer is 2.0 angstrom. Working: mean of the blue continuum 16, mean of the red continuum 18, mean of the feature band 16.4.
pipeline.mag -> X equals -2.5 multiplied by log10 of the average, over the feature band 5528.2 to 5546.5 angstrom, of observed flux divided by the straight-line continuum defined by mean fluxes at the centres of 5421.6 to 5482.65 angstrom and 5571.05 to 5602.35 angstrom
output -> -0.098 mag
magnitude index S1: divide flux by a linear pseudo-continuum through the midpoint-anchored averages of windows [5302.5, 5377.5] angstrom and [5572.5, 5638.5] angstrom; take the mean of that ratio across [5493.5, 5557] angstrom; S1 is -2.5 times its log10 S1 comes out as -0.040 mag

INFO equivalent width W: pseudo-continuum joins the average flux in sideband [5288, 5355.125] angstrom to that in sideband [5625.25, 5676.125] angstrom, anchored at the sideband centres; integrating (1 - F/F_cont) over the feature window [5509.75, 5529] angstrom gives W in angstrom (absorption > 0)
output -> 0.59 angstrom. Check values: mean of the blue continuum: 14.4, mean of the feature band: 16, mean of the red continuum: 17.9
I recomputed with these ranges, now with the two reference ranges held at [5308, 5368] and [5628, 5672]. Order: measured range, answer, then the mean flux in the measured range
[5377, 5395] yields -1.11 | 16.2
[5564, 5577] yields 1.06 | 15.8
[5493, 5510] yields 0.17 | 16.3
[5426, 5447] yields 0.91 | 15.1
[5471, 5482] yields 0.30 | 15.8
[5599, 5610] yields 0.34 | 17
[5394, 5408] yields 1.79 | 13.4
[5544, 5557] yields -0.57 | 17.7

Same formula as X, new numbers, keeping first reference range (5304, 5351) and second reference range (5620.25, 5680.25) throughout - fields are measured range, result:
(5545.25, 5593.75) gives 0.018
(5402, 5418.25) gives 0.052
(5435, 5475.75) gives 0.014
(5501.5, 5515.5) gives 0.061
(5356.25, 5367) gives -0.119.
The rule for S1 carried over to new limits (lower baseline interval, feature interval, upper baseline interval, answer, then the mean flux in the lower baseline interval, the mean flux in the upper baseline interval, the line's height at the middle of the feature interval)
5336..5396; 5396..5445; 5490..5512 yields 0.051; 15.4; 16.4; 15.8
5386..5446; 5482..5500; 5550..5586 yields -0.022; 15.1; 17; 16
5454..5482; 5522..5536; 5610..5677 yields -0.016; 15.7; 17.6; 16.4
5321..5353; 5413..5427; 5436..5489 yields -0.112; 13.8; 15.6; 15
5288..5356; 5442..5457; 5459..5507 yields 0.068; 14.4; 16.1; 15.7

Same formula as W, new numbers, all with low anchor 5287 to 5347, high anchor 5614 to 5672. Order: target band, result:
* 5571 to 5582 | 0.14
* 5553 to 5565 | -0.54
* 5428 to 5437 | 0.86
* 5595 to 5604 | 0.82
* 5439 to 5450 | 0.46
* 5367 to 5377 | 0.33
